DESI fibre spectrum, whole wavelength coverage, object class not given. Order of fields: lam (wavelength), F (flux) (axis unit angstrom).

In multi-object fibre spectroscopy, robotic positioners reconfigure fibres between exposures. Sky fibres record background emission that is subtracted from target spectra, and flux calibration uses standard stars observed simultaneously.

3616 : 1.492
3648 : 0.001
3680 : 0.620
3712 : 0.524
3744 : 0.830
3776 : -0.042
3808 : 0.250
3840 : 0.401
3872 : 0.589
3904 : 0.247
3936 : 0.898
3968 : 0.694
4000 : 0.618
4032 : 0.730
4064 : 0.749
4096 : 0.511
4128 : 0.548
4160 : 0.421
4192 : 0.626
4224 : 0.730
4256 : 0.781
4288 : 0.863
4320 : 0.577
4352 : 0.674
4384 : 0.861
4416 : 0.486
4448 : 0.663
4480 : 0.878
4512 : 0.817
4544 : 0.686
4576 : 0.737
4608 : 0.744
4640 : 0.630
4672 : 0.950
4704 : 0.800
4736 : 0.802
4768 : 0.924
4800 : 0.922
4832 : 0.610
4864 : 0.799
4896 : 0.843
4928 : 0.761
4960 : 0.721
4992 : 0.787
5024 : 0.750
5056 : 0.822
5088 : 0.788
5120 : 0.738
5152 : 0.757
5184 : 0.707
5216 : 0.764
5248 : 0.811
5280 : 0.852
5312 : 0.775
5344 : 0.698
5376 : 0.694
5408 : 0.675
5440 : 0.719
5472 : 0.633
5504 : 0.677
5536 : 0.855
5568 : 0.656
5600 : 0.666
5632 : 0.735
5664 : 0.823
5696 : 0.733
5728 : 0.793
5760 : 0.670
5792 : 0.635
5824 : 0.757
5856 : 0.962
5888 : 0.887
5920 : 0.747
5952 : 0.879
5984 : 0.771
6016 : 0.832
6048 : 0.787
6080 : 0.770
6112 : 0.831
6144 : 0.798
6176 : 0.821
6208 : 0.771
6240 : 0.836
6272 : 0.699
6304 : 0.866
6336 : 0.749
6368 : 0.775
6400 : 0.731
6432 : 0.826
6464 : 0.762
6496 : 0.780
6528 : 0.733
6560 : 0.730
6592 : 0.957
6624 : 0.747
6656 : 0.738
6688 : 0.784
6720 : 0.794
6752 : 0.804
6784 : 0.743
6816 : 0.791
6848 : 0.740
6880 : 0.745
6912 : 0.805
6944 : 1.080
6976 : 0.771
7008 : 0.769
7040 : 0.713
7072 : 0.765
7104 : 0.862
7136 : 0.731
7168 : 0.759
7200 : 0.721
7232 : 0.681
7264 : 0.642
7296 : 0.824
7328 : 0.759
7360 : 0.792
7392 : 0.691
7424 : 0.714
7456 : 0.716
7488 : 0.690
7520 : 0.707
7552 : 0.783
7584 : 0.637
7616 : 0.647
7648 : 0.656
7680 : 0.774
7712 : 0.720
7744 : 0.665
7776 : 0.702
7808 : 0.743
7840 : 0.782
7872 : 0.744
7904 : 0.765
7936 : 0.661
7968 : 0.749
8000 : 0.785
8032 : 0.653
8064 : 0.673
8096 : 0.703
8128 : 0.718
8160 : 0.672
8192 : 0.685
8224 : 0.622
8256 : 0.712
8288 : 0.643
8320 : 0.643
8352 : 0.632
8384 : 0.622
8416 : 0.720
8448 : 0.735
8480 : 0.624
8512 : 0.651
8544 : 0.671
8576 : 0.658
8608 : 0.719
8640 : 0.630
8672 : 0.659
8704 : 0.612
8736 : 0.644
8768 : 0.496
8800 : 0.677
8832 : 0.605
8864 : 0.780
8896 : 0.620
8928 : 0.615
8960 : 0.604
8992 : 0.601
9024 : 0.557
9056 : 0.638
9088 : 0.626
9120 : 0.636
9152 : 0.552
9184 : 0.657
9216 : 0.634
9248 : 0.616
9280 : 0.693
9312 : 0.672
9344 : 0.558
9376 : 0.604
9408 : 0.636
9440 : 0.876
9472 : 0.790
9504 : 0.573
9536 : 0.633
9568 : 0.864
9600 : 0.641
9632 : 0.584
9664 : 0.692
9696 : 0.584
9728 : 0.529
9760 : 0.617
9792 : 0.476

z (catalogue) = 0.057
